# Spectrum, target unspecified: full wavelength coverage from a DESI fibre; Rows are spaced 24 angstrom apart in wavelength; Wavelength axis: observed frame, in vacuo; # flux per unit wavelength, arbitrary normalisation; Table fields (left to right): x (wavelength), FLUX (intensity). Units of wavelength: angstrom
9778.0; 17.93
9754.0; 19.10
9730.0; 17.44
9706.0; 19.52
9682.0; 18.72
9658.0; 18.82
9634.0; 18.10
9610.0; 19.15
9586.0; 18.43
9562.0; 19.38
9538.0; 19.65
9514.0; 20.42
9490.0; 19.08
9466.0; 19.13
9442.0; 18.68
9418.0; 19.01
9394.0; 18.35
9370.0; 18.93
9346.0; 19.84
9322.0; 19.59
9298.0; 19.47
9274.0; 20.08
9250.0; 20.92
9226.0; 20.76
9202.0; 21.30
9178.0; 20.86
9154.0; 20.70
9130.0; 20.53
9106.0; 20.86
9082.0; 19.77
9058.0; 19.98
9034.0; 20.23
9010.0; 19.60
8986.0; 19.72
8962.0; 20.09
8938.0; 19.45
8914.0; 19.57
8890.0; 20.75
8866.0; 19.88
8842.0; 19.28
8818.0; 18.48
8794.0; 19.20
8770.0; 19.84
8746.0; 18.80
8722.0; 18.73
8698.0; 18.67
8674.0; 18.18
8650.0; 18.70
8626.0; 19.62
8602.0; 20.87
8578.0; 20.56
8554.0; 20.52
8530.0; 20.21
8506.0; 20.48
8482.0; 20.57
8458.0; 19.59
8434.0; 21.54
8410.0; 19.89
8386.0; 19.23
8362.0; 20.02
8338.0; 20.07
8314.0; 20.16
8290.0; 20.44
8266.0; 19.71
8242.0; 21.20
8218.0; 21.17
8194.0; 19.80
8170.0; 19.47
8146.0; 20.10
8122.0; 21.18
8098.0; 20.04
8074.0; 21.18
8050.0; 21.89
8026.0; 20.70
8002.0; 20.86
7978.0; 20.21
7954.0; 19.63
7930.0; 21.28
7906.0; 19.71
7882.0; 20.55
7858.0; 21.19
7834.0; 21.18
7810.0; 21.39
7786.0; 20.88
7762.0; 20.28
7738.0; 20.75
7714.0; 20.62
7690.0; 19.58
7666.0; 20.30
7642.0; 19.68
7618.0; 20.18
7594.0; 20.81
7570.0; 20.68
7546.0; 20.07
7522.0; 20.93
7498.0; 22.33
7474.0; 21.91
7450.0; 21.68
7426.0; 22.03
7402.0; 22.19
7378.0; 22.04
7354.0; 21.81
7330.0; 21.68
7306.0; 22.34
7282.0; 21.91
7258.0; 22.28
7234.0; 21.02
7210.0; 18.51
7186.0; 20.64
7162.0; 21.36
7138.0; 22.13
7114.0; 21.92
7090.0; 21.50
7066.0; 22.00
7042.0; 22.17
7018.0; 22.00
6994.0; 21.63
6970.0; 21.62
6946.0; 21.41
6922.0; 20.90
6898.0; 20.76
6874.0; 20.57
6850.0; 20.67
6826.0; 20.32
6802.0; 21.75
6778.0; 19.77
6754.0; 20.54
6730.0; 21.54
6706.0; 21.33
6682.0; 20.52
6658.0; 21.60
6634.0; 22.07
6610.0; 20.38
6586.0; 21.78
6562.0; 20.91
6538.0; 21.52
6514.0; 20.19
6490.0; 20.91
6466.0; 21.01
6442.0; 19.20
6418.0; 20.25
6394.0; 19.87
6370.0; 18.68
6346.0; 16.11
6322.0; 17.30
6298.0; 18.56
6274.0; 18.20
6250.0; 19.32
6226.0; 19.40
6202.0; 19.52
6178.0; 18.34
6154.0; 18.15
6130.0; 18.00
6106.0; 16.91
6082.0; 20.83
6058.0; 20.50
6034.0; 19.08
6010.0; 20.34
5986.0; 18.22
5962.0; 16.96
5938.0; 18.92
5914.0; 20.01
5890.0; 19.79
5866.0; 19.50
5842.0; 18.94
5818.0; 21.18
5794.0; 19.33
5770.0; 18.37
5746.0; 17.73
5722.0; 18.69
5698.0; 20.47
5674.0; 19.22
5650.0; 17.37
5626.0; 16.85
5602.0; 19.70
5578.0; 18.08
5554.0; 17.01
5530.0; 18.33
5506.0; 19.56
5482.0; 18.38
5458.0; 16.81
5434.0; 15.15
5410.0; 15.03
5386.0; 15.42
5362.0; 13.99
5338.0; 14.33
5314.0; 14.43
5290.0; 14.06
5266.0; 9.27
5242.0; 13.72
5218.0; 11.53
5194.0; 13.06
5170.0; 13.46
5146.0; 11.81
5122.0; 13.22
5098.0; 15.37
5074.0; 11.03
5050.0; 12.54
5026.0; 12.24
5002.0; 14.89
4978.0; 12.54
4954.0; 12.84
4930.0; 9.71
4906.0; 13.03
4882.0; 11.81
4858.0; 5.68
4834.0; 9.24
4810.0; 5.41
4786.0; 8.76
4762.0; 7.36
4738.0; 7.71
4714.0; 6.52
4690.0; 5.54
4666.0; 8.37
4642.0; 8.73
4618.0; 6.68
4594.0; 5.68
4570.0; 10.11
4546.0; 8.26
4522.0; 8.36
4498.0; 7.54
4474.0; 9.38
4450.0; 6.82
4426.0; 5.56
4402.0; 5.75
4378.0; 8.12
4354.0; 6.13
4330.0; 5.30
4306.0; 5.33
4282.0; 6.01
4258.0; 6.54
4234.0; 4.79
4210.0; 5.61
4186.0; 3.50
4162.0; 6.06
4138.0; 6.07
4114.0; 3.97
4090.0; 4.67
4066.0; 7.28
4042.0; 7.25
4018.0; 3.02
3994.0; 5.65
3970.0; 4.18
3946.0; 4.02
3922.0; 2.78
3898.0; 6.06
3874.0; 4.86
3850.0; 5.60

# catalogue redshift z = 0.224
